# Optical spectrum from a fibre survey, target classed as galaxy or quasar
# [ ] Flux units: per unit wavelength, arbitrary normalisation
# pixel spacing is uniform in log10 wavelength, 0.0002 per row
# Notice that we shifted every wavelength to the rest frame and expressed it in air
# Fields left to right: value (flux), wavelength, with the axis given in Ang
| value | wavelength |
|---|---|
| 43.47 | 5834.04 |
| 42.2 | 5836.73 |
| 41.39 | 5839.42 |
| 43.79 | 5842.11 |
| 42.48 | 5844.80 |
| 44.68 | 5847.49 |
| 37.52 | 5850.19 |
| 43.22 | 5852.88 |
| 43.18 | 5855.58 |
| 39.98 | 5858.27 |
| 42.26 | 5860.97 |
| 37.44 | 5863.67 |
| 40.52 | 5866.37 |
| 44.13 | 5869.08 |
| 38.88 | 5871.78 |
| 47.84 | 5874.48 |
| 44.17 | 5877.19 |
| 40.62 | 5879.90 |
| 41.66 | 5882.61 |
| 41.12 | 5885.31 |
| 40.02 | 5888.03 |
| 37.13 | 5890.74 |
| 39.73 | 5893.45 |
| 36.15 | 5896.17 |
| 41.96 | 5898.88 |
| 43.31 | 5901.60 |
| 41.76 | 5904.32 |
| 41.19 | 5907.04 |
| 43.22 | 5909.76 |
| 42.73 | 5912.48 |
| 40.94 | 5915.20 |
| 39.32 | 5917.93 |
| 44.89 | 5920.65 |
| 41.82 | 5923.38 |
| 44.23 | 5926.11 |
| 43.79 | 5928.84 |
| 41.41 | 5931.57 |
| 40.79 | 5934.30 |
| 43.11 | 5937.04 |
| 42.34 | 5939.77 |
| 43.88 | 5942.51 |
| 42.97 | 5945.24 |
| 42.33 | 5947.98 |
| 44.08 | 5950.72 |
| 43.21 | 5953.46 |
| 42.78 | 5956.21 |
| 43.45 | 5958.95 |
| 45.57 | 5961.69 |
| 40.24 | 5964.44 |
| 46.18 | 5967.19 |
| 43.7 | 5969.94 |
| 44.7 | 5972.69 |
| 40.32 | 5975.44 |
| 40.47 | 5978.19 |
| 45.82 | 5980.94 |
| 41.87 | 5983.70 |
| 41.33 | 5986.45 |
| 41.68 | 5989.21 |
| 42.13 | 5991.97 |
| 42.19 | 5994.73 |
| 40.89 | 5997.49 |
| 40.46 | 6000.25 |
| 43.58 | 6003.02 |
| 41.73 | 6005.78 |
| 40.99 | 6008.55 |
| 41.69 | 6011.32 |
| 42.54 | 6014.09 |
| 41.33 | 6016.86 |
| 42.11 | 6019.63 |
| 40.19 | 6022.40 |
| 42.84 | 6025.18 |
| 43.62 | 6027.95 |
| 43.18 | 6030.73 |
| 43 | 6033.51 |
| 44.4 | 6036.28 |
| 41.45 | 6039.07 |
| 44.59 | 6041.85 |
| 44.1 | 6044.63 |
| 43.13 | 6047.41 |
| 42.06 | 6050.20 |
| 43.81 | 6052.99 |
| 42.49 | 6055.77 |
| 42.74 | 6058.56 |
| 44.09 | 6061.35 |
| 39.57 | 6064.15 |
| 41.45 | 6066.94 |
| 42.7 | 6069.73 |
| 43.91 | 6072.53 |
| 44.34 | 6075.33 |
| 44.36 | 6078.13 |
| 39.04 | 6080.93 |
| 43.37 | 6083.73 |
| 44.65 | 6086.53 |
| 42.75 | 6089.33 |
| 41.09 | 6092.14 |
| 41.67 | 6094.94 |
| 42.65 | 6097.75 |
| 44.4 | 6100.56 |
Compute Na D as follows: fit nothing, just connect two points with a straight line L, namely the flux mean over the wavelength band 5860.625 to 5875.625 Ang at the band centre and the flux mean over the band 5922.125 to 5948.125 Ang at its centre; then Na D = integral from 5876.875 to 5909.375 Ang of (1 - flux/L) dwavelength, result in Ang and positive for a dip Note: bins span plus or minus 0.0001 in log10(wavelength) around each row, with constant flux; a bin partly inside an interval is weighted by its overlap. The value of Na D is 1.1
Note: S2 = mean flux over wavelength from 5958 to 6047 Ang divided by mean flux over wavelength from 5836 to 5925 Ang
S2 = 1.02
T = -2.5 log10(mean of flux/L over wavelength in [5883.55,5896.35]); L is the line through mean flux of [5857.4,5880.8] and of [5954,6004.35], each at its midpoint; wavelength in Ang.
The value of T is 0.075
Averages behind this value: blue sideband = 41.8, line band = 39.2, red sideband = 42.6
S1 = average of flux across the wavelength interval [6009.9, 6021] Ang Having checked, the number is 41.9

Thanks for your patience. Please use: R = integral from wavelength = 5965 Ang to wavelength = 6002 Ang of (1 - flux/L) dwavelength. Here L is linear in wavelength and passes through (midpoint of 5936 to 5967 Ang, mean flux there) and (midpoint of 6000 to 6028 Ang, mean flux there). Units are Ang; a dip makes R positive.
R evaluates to 0.1 Ang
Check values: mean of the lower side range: 43.2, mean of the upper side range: 41.9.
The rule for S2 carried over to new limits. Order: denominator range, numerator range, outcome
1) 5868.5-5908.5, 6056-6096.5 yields 1.03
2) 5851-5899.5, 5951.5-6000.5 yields 1.04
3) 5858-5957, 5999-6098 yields 1.02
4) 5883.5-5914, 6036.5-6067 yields 1.05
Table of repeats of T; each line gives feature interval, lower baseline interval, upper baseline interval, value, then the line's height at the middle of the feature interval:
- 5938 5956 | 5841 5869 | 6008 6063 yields -0.02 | 42.2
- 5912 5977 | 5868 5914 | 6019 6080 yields -0.02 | 42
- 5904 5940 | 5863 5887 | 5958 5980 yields 0.01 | 42.5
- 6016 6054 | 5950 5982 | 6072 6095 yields 0.00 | 43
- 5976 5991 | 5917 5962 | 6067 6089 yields 0.02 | 43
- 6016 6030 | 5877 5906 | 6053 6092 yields 0.00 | 42.1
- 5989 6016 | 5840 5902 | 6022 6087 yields 0.02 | 42.5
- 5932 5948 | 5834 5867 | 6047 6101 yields -0.01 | 42.1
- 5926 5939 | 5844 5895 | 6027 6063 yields -0.01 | 42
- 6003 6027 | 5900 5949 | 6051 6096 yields 0.02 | 42.6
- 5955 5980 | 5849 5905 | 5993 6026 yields -0.04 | 41.5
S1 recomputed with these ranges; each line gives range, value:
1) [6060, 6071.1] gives 41.9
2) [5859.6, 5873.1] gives 40.6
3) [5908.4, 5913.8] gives 43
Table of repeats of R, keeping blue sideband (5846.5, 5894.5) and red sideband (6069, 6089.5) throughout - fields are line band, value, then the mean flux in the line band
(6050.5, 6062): 0.0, 43.1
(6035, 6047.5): -0.2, 43.6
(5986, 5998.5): 0.2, 41.7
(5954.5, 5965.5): -0.3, 43.1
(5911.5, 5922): -0.1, 42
